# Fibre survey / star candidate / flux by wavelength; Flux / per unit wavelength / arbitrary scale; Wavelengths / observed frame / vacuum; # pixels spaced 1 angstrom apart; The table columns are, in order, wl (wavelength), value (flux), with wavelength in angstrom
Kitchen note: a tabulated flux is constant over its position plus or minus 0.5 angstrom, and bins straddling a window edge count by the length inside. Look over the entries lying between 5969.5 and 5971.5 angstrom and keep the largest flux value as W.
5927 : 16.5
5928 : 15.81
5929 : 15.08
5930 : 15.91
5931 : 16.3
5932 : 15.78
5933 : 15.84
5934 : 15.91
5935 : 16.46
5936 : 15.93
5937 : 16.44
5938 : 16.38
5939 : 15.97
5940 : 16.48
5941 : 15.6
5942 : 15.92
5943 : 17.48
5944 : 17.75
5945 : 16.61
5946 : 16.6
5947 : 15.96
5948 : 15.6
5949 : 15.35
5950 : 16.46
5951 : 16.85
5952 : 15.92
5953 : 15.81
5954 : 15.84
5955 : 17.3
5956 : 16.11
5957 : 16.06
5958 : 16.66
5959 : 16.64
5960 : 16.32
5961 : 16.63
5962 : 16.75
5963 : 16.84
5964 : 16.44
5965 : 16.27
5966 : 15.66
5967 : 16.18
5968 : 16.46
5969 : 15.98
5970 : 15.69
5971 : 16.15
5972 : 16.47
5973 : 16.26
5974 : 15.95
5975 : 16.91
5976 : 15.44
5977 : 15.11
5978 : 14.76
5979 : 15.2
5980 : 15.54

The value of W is 16.15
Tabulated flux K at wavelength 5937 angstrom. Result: 16.44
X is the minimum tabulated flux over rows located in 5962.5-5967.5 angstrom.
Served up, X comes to 15.66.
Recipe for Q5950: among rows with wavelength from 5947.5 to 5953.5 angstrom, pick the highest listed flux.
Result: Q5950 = 16.85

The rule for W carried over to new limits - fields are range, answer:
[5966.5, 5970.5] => 16.46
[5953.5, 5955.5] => 17.3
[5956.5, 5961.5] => 16.66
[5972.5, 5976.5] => 16.91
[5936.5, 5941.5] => 16.48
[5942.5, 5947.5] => 17.75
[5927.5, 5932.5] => 16.3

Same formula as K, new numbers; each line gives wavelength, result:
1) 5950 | 16.46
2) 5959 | 16.64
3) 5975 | 16.91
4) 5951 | 16.85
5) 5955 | 17.3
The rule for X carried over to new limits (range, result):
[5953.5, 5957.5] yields 15.84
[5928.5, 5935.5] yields 15.08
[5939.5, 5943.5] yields 15.6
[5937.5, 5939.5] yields 15.97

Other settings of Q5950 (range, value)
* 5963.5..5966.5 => 16.44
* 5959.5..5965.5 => 16.84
